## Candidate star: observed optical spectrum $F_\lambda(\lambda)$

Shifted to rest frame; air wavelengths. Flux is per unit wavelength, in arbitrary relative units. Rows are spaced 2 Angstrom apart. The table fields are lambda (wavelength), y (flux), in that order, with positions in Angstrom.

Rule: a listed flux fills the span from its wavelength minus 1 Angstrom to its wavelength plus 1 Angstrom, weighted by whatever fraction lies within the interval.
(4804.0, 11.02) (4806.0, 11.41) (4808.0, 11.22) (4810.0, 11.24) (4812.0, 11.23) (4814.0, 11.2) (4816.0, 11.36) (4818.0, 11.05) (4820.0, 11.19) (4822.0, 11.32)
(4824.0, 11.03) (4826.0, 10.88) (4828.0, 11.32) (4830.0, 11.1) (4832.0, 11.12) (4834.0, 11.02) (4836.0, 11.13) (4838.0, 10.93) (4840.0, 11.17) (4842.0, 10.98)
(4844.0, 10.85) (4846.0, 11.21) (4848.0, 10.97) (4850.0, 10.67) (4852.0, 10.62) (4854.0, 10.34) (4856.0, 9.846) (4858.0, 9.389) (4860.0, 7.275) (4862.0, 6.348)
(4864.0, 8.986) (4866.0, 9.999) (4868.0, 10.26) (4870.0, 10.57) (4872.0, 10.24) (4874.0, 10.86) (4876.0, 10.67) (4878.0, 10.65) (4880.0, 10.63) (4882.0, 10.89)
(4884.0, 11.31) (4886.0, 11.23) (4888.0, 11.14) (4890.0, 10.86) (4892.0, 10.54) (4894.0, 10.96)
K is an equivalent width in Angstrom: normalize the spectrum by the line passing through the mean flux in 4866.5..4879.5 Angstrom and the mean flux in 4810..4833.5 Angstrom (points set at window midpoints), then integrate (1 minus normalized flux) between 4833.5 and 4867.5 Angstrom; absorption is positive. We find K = 2.28 Angstrom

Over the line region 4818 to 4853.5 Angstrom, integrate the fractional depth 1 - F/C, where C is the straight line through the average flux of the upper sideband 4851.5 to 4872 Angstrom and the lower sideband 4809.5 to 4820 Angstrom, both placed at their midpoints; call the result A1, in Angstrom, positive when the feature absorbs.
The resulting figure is -2.2 Angstrom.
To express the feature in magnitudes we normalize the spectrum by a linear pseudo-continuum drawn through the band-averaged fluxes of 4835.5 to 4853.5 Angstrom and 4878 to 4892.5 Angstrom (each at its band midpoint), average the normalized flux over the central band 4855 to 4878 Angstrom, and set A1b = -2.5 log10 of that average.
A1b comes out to 0.15 mag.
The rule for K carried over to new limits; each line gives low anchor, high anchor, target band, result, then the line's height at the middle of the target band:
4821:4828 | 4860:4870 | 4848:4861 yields -0.4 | 9.48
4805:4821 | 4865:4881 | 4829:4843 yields -0.1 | 10.9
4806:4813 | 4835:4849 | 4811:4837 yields 0.0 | 11.2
